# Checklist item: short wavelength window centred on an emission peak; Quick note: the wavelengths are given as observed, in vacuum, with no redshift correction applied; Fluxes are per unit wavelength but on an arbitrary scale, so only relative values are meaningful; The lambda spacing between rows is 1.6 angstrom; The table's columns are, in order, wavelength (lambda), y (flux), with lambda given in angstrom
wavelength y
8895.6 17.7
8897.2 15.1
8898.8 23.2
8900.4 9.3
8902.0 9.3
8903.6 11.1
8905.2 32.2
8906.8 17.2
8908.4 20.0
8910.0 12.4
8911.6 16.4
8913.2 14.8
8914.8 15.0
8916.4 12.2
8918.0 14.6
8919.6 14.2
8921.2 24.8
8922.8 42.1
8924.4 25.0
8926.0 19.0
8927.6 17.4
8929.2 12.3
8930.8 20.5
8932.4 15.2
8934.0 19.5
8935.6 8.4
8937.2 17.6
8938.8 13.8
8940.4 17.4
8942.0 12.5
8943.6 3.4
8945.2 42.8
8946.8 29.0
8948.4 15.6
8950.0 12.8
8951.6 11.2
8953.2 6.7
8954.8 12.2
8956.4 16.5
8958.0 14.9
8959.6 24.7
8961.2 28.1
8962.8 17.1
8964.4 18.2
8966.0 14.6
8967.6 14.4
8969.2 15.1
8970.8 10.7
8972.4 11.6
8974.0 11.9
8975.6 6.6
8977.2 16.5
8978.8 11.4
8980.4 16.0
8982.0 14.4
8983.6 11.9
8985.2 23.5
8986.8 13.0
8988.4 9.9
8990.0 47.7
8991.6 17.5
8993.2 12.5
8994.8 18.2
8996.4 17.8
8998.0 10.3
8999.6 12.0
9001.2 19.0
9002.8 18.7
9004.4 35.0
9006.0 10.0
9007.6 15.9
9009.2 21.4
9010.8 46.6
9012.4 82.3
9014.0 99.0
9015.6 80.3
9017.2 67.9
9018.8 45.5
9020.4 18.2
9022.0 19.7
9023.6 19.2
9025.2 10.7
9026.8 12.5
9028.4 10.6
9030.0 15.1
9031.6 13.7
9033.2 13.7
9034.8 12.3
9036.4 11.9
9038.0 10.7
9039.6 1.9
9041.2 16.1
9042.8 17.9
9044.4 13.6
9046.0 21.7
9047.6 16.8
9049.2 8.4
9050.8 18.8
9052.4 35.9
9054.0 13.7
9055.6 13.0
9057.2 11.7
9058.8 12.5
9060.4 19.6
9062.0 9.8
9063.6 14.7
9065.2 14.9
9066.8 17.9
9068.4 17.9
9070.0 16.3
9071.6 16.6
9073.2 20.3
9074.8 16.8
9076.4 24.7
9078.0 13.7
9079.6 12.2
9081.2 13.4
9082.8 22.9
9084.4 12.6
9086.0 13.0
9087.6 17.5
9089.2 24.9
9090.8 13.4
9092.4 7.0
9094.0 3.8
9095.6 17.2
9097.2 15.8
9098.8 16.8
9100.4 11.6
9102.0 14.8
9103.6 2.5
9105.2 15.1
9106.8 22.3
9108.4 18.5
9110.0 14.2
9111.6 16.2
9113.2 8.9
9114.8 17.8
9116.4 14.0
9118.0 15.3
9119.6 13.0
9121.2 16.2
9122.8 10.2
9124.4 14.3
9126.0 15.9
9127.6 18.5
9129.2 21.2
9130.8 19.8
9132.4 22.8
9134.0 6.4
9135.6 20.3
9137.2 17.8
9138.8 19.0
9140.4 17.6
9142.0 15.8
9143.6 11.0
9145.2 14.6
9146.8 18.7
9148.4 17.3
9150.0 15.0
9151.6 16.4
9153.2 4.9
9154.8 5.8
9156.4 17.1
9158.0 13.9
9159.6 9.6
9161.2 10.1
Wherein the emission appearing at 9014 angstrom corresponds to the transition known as H-beta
